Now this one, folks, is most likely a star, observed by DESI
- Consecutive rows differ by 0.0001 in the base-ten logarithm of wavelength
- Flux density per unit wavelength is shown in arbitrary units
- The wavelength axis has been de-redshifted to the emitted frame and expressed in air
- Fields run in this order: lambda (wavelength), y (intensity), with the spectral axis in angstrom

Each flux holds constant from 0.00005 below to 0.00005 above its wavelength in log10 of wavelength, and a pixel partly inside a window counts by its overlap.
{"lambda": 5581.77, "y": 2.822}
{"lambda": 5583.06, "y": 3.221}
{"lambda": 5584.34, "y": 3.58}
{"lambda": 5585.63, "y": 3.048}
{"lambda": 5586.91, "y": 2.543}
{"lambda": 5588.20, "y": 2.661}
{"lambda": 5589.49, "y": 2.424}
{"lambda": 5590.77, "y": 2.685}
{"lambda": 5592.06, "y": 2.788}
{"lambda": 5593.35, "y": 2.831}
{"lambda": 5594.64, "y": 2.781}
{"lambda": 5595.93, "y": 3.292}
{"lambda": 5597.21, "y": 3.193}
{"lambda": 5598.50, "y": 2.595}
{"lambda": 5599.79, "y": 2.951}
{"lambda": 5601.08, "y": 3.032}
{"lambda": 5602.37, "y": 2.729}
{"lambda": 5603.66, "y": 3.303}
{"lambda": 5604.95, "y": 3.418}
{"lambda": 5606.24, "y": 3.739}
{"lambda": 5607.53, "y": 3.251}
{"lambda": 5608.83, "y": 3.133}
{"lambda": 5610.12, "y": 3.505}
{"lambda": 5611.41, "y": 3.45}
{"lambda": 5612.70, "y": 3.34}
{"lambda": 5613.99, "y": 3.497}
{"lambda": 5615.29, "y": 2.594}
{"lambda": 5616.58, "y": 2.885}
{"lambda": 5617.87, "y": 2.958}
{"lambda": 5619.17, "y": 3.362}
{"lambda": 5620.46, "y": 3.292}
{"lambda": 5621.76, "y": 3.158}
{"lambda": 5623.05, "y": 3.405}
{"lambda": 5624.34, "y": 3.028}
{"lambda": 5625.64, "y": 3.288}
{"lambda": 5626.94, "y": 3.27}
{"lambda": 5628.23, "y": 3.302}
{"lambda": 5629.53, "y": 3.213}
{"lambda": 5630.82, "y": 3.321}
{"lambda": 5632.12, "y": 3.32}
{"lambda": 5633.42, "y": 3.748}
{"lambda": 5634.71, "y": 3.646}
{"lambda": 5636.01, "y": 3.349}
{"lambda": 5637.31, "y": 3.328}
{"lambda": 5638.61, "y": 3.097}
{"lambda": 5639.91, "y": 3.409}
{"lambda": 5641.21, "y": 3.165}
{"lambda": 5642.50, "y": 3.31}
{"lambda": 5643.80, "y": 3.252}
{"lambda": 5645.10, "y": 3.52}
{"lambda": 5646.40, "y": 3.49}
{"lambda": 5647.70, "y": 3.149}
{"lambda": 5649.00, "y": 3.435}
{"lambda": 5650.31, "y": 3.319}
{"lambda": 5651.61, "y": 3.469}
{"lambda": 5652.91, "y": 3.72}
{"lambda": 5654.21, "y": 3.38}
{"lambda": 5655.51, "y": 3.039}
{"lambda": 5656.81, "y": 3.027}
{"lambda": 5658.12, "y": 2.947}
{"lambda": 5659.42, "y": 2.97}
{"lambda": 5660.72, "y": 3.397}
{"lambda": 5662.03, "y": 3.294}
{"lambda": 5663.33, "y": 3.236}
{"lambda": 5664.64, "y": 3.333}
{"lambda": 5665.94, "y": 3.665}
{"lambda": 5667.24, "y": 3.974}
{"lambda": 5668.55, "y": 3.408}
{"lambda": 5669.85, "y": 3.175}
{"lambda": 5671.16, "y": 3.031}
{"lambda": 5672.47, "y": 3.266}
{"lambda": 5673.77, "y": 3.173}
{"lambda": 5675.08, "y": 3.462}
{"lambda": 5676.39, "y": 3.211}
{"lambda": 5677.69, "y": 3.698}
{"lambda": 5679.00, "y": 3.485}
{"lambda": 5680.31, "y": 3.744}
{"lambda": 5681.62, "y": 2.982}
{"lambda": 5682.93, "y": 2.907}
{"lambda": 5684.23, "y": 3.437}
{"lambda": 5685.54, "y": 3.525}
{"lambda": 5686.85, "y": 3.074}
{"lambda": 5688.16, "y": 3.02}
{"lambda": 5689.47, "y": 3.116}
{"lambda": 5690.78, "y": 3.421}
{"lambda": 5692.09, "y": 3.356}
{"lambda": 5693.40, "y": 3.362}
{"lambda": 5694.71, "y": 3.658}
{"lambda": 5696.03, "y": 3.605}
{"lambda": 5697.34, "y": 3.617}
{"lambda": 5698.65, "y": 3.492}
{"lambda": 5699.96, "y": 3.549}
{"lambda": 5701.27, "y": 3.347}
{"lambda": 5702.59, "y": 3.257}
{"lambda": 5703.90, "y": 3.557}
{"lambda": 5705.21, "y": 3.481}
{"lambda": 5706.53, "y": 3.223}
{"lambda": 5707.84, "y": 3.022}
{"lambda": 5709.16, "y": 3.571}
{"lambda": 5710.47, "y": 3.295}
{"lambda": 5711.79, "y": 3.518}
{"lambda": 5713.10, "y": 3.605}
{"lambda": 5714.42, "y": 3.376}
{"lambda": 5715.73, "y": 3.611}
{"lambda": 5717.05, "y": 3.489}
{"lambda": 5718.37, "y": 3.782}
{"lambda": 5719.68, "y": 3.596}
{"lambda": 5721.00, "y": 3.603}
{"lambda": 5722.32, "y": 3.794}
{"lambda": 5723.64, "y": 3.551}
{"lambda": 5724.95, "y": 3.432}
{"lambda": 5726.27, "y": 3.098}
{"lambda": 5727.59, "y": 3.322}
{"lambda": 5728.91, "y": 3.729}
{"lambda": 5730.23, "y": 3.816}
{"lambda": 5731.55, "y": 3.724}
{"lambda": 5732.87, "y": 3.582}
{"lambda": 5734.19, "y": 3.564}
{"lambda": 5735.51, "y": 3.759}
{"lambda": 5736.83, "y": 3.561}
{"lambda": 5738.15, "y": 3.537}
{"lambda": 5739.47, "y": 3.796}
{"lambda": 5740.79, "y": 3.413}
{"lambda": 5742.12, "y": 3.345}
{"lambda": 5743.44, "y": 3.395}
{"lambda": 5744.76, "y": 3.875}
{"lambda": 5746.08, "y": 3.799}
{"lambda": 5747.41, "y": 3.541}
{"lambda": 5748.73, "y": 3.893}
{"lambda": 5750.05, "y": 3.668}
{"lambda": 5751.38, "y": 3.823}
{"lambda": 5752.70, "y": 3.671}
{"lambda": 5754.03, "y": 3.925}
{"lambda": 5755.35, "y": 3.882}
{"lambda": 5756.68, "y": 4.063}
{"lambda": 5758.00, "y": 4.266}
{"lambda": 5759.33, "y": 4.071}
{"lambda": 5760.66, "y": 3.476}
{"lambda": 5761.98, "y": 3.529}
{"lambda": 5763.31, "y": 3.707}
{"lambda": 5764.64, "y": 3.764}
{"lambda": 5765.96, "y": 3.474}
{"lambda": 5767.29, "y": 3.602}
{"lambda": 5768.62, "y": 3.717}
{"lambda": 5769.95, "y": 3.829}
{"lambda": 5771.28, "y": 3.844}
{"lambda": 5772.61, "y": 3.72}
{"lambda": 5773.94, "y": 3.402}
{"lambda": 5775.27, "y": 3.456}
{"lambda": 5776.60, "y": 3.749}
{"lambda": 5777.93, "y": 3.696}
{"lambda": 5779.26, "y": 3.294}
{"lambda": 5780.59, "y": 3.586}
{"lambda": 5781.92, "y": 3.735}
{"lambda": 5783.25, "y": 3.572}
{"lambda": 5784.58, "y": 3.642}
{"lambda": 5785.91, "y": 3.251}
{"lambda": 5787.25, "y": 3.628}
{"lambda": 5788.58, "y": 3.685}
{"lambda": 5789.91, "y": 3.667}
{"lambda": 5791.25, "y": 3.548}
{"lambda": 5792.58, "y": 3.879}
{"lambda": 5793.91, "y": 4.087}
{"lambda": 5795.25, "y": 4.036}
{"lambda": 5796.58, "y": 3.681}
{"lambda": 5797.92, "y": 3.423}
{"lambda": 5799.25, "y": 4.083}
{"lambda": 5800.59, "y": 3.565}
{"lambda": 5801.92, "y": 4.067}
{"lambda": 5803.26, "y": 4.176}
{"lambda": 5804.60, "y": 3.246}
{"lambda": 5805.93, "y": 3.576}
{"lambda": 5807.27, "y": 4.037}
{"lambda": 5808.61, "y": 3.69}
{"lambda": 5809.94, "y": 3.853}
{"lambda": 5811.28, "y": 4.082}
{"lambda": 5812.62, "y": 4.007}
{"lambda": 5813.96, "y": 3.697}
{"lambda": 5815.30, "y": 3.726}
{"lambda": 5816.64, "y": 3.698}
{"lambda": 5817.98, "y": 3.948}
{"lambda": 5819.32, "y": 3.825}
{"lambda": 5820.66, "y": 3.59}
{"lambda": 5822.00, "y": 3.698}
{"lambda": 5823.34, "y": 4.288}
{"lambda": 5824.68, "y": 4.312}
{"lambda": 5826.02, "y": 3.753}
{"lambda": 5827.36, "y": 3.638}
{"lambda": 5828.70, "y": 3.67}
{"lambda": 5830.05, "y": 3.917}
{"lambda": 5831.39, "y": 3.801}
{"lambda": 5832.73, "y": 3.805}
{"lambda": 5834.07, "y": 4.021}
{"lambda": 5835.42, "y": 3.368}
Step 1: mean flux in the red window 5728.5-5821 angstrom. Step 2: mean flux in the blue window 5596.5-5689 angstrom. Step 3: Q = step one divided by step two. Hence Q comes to 1.1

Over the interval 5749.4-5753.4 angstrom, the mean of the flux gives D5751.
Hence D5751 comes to 3.72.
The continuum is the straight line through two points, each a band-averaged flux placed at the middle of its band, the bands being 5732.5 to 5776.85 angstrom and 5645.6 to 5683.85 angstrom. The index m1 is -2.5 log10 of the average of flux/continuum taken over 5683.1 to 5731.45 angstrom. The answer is 0.02 mag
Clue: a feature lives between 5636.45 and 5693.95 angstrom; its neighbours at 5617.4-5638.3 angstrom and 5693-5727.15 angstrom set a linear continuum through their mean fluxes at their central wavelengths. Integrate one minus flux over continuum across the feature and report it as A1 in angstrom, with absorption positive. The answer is 1.3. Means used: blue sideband 3.31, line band 3.31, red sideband 3.48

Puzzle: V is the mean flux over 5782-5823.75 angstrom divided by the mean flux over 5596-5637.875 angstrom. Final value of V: 1.16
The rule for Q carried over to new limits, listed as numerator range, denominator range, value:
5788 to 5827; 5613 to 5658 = 1.16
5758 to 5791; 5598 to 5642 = 1.12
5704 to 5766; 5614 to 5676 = 1.10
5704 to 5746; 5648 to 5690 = 1.07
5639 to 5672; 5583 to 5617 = 1.09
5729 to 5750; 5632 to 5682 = 1.09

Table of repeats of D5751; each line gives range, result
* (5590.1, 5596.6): 2.88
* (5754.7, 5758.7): 4.07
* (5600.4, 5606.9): 3.24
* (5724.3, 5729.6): 3.39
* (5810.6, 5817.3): 3.84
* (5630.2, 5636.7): 3.47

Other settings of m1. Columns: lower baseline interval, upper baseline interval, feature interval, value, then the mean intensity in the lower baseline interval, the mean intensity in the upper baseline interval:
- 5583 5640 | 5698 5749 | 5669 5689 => 0.03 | 3.15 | 3.53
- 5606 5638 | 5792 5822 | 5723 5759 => -0.01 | 3.29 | 3.81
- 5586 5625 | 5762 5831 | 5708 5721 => -0.02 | 3.06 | 3.74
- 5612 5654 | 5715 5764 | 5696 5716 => 0.04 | 3.3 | 3.67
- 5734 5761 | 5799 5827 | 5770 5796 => 0.04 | 3.74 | 3.85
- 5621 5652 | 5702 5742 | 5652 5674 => 0.03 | 3.33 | 3.52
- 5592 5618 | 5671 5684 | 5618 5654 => -0.05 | 3.12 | 3.31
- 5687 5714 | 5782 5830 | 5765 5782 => 0.01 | 3.4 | 3.78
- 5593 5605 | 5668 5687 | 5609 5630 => -0.05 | 3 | 3.31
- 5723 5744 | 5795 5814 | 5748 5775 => -0.03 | 3.54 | 3.81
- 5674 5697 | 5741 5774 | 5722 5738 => 0.00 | 3.36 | 3.73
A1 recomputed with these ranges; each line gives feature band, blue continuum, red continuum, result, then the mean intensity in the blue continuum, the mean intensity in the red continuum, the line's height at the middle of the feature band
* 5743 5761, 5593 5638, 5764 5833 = -1.1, 3.22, 3.74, 3.61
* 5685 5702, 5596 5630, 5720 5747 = 0.3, 3.19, 3.58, 3.45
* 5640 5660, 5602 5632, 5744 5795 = 0.4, 3.24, 3.71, 3.34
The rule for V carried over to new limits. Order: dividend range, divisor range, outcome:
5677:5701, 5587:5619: 1.12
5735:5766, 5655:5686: 1.13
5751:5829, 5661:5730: 1.10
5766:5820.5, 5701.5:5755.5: 1.04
